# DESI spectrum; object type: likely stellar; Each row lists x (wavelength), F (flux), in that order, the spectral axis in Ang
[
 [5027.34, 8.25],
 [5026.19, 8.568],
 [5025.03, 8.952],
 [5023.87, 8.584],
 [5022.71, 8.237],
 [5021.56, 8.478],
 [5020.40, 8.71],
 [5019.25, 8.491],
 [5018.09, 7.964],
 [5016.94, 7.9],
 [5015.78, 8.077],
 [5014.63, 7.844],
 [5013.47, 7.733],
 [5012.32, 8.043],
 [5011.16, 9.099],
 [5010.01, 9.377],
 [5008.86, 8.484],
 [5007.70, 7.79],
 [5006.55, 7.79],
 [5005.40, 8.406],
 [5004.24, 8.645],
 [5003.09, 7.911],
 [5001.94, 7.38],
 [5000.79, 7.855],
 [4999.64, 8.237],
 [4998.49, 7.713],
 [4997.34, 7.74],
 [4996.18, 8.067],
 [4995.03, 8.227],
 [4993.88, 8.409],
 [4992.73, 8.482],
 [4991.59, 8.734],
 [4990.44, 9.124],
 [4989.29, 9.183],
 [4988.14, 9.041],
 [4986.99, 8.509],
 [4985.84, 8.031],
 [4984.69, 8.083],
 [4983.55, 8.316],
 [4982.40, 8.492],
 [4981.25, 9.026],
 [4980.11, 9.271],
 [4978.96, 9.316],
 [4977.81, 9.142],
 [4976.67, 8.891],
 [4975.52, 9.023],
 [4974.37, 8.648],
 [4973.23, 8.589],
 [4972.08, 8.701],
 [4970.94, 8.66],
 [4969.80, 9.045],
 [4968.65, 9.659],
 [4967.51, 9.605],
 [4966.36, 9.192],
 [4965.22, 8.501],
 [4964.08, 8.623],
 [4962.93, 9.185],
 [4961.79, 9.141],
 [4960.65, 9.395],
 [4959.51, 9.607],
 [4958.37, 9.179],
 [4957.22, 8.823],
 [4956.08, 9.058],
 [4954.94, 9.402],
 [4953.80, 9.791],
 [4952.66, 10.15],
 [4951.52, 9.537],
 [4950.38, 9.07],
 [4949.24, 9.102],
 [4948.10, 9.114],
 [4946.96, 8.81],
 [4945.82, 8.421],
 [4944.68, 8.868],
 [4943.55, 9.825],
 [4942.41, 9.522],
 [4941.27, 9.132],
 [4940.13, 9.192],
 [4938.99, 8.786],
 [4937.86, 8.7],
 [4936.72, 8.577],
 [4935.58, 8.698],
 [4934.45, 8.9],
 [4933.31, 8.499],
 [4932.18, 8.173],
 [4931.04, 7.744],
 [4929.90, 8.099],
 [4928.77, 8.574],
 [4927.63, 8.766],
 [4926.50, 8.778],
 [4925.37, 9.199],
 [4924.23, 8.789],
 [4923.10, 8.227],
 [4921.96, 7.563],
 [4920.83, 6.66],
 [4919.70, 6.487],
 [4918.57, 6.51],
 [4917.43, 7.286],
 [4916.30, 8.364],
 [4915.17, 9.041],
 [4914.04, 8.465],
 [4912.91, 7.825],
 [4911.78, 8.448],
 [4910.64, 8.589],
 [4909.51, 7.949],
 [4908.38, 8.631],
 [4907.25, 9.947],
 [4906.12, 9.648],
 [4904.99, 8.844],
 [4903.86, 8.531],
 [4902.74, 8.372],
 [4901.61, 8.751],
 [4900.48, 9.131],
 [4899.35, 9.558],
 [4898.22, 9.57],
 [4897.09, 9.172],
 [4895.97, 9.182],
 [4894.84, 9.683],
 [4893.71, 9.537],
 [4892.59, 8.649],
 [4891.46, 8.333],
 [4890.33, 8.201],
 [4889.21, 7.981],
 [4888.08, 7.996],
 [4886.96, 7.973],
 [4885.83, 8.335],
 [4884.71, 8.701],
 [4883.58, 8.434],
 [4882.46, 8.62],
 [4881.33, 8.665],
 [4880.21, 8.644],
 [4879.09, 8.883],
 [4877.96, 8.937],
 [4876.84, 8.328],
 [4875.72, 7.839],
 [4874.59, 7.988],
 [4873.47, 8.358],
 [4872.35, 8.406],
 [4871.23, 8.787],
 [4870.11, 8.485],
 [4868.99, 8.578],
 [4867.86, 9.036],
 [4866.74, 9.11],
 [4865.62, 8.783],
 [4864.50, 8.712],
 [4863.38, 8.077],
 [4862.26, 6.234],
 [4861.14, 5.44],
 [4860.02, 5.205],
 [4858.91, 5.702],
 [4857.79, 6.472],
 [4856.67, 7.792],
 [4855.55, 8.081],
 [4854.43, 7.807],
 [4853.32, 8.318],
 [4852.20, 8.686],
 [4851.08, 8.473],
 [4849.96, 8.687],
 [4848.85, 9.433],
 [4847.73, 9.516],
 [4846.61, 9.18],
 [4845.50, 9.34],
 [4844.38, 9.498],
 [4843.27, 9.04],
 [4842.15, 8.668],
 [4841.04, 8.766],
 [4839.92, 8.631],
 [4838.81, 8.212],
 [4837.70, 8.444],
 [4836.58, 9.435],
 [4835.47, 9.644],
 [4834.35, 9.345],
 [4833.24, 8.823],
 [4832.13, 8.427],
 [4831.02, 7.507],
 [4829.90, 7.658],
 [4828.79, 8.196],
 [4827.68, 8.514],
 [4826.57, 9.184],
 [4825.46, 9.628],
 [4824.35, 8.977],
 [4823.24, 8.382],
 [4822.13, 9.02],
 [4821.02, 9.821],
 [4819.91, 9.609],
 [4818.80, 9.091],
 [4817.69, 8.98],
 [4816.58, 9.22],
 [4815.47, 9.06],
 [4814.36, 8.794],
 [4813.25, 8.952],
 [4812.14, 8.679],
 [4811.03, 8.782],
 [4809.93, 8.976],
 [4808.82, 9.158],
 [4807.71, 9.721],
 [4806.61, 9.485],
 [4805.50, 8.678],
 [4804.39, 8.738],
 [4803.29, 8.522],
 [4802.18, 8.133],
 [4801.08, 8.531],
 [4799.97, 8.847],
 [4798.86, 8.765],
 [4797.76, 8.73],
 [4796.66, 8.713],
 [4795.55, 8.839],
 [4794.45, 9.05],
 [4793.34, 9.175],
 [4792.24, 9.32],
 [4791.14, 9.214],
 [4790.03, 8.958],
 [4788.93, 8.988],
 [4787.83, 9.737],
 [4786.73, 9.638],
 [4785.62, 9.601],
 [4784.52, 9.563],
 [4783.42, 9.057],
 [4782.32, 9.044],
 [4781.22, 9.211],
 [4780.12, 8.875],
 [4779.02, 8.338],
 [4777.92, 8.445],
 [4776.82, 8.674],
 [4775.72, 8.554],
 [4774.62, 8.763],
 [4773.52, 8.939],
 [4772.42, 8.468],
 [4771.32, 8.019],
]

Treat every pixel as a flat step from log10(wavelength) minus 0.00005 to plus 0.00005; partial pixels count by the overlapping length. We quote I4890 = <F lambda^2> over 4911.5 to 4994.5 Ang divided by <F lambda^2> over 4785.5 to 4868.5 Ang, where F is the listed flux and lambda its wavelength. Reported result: 1.06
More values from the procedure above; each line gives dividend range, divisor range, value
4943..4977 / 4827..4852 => 1.09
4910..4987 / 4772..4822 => 1.03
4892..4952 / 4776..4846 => 1.02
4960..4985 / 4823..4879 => 1.12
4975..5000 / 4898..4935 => 1.05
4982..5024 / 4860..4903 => 1.03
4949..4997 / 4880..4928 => 1.08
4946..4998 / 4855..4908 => 1.10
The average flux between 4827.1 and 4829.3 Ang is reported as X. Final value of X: 8.38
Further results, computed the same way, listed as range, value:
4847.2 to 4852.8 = 8.94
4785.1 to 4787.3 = 9.6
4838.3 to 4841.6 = 8.55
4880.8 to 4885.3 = 8.6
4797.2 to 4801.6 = 8.72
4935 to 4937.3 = 8.64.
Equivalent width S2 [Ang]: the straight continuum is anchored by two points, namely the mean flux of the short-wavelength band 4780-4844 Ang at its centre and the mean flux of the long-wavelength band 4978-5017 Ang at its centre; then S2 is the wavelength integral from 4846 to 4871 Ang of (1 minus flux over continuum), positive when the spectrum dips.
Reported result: 2.3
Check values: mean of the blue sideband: 8.95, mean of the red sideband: 8.37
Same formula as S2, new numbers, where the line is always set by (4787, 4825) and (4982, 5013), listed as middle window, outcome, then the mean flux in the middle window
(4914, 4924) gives 1.2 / 7.62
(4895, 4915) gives -0.5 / 8.88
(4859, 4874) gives 1.6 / 7.87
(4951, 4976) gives -2.1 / 9.16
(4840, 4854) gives -0.1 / 8.94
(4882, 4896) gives 0.2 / 8.56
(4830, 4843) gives 0.3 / 8.68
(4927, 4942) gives -0.1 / 8.61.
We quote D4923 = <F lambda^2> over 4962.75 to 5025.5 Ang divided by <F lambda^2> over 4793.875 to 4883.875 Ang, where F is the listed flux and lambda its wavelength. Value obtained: 1.1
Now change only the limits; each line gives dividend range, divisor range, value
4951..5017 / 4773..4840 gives 1.05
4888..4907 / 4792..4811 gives 1.04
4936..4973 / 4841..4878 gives 1.16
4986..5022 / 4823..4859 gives 1.03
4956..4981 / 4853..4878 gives 1.21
